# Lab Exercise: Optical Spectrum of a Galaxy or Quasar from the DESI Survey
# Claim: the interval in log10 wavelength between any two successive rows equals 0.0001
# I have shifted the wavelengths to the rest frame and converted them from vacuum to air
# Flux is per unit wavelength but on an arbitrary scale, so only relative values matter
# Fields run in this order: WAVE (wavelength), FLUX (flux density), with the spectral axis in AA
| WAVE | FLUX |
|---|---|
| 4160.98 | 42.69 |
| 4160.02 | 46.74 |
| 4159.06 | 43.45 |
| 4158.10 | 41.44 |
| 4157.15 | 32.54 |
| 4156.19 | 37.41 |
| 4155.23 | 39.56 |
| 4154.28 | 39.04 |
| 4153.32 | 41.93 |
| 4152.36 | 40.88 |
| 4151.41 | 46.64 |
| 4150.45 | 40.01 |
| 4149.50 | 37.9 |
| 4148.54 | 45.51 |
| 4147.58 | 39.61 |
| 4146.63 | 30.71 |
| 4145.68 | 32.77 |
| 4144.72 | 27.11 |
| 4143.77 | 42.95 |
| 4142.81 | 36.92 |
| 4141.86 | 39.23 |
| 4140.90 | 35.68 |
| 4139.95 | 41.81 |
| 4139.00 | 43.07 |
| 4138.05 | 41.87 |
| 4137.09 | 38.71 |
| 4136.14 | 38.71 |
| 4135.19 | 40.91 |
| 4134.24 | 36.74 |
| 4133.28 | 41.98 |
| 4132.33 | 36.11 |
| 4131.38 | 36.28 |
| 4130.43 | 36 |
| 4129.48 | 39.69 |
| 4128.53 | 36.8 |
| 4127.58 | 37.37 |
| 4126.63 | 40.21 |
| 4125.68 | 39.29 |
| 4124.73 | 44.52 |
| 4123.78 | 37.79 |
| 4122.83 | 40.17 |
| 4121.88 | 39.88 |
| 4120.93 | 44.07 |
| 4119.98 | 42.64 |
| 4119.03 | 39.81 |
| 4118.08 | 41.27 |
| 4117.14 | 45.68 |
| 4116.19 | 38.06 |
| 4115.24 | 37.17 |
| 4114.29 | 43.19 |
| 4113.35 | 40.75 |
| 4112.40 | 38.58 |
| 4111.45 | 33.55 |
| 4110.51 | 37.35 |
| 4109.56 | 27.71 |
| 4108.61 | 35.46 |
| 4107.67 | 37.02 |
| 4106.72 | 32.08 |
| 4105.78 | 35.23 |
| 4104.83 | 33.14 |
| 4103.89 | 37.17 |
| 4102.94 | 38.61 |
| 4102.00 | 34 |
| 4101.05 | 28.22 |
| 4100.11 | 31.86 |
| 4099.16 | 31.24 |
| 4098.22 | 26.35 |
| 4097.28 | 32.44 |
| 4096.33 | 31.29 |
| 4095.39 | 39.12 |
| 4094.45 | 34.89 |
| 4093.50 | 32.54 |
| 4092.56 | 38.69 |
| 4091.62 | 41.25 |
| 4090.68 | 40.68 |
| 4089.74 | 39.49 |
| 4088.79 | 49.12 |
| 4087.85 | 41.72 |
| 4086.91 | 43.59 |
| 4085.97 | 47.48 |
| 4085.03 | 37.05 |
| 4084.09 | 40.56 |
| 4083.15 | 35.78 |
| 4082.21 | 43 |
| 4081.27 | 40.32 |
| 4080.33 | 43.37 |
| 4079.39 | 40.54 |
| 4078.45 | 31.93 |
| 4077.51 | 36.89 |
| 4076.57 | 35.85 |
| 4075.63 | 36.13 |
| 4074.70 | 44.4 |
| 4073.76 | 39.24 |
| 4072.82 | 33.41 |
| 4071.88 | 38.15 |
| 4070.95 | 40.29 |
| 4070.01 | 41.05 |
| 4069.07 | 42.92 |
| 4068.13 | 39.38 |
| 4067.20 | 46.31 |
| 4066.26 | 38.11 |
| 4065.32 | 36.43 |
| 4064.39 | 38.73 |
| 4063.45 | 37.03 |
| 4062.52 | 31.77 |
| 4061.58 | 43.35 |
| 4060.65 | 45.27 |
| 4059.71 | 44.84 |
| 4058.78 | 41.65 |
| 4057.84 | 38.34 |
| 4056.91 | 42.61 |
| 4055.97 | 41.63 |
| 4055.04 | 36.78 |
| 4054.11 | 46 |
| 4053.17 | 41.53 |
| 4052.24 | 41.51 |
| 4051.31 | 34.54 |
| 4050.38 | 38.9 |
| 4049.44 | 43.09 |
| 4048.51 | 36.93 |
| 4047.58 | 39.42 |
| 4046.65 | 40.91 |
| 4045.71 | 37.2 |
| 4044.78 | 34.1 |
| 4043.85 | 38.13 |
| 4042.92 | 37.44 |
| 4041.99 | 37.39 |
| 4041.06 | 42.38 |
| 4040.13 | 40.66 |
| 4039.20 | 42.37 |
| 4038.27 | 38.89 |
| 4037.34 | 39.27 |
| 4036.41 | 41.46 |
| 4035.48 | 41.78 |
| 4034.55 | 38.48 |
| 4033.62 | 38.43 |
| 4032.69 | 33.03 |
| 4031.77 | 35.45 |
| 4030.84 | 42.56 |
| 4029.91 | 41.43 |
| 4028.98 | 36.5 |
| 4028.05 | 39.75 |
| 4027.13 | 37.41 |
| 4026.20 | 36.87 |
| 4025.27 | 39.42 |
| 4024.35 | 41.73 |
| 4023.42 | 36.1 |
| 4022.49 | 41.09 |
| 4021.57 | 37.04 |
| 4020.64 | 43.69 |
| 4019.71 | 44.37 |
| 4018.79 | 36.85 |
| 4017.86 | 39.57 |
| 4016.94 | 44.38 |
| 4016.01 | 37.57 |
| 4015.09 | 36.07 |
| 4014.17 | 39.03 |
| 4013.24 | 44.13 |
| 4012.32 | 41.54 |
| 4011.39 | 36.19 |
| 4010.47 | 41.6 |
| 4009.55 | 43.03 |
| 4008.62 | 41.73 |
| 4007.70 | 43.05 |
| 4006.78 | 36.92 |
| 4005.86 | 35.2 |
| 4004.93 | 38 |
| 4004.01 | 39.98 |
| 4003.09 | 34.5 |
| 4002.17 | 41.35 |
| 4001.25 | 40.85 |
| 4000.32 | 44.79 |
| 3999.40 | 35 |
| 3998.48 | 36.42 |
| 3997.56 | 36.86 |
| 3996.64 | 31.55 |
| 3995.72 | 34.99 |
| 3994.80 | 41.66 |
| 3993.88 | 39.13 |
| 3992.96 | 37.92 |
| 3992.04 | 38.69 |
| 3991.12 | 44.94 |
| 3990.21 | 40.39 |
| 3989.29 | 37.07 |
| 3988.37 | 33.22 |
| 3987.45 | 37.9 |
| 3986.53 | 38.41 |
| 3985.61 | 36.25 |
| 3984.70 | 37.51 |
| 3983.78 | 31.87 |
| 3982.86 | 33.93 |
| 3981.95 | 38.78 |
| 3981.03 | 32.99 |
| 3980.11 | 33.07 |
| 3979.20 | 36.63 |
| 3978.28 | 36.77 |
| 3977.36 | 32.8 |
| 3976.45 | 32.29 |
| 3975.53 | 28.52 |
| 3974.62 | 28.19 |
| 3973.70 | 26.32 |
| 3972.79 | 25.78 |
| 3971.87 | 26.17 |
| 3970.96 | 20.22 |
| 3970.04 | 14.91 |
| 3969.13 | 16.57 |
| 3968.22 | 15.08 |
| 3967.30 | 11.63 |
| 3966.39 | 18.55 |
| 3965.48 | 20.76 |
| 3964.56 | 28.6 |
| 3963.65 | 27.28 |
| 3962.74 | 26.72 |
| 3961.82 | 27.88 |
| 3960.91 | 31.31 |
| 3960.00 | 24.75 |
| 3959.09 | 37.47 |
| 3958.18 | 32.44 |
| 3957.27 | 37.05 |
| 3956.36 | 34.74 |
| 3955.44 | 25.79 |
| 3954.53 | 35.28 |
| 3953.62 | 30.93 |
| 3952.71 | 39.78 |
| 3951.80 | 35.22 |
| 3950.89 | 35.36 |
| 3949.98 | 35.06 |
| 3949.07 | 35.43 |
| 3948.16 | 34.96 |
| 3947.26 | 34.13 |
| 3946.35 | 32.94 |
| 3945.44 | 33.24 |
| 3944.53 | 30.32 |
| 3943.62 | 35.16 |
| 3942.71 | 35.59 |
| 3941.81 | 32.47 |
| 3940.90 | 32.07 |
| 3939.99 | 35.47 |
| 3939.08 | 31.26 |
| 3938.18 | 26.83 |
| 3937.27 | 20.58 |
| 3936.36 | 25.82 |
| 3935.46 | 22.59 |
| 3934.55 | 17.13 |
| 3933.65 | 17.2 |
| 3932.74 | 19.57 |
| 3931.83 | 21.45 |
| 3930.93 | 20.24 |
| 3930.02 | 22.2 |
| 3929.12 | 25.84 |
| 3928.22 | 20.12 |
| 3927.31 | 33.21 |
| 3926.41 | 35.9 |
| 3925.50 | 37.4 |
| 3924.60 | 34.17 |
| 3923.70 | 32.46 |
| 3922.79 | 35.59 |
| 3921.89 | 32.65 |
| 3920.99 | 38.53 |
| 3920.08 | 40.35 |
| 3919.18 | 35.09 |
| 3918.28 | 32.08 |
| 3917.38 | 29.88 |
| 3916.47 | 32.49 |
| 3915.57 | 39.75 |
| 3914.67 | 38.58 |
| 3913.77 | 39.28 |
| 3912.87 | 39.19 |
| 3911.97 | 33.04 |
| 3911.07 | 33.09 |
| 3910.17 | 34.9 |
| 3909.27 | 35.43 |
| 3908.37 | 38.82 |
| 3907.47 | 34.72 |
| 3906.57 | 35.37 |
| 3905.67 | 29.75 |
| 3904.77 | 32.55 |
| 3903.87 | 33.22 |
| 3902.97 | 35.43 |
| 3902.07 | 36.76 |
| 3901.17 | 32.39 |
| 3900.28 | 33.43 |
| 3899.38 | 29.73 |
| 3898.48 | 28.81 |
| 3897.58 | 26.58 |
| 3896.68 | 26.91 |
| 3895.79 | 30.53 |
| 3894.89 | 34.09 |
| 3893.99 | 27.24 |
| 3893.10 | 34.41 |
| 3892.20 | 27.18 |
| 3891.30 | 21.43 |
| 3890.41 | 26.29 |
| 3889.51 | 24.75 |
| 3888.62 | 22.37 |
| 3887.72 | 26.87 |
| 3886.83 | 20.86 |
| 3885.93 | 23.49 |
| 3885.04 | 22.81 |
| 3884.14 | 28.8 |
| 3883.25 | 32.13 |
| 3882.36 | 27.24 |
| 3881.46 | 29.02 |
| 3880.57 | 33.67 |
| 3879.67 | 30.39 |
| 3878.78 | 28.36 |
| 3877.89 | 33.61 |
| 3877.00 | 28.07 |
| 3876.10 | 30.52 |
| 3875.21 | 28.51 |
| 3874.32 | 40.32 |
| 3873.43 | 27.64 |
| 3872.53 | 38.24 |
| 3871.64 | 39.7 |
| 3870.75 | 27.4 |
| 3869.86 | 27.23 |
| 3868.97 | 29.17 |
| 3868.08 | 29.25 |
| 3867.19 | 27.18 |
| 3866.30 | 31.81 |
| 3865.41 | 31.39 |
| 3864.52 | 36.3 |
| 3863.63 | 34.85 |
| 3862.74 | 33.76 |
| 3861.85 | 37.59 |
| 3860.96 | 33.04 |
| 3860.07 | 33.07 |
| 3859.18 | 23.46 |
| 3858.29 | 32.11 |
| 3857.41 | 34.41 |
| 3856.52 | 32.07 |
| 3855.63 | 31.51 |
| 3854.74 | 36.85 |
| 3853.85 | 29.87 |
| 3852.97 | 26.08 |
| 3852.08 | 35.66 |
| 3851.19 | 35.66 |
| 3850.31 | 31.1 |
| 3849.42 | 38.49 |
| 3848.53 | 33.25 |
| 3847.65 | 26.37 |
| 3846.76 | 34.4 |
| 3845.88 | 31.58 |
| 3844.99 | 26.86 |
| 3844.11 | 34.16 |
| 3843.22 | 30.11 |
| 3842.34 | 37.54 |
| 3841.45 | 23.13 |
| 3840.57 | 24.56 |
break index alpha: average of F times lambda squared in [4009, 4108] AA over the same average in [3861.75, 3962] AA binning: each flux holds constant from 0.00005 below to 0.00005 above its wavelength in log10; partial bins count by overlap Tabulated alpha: 1.3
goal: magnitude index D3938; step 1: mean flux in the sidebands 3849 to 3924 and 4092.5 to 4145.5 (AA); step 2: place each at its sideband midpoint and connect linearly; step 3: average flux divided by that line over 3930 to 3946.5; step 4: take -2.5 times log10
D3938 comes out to 0.22 mag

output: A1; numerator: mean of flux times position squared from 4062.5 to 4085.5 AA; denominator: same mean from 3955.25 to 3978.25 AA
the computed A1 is 1.56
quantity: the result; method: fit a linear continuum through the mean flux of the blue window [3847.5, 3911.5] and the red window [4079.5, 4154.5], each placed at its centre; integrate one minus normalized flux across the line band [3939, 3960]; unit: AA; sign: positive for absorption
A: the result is -0.4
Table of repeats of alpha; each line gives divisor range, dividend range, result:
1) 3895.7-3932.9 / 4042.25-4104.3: 1.29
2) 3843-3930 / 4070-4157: 1.35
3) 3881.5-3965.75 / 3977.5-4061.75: 1.33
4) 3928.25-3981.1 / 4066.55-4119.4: 1.44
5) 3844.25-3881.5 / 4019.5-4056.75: 1.35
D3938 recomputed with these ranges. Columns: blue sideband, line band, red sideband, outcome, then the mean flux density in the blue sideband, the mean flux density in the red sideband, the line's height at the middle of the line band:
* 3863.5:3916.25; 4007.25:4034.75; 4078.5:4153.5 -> -0.13 mag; 31.2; 38.3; 35.3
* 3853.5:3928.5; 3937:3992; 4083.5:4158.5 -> 0.09 mag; 31.8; 38.2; 33.8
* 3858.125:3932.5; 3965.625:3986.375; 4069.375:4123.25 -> 0.21 mag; 31.2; 37.9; 33.9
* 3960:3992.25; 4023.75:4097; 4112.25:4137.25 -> -0.12 mag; 29.8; 39.7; 35.4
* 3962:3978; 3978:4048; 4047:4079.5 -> -0.25 mag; 23.8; 39.6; 31.1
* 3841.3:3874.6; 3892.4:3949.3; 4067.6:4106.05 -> 0.07 mag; 32.2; 37.8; 33.7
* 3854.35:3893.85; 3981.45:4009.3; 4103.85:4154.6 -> -0.11 mag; 30.2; 38.6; 34.2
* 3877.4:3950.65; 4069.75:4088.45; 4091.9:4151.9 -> -0.10 mag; 30.6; 37.5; 36.1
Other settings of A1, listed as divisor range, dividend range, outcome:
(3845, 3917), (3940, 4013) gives 1.12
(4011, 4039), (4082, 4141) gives 1.01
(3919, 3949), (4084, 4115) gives 1.34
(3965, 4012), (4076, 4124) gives 1.18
